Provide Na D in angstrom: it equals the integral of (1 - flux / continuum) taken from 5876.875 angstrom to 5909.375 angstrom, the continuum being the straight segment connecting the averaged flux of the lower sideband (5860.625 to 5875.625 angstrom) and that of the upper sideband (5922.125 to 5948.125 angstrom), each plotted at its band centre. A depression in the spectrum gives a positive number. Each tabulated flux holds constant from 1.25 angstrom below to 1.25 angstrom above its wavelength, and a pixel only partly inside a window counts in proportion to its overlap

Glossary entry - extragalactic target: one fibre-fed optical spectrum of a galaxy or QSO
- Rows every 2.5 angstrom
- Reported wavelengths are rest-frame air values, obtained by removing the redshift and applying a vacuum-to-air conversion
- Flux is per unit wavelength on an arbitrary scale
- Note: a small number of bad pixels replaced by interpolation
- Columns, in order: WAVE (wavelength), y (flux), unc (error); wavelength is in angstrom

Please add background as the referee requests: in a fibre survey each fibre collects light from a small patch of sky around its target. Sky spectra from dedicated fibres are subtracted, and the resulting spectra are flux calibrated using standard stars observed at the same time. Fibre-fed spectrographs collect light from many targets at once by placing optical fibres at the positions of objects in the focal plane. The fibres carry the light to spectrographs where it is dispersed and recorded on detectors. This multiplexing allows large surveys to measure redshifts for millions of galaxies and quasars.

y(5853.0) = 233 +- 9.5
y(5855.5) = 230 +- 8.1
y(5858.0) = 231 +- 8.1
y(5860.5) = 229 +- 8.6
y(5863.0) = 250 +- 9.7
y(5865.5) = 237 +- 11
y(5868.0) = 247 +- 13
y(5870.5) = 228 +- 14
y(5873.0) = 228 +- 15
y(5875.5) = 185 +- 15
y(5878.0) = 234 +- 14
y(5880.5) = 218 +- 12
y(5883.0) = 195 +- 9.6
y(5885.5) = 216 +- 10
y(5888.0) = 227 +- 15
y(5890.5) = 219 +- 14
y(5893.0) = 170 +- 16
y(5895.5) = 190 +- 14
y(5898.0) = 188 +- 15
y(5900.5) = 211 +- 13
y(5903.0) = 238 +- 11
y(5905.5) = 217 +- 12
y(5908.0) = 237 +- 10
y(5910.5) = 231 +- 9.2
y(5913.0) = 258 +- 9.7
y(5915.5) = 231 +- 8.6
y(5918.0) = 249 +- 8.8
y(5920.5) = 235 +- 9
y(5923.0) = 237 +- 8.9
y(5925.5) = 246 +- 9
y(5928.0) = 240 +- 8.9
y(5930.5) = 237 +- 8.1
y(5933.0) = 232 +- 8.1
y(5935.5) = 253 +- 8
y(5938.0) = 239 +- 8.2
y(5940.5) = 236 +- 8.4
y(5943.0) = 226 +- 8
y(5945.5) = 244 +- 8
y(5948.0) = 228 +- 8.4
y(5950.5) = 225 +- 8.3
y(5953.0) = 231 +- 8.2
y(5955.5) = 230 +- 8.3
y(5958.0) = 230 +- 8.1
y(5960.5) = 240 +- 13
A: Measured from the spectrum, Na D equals 3.10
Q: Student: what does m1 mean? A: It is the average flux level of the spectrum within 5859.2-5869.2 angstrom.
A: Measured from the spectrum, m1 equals 241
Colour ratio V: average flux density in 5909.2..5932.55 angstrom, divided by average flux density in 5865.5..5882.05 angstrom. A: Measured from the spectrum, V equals 1.07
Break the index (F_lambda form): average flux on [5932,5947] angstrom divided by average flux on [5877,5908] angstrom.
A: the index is 1.13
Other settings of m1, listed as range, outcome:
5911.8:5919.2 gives 246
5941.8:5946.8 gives 235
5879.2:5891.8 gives 215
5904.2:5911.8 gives 229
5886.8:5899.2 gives 199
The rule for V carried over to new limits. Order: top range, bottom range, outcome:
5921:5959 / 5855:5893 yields 1.06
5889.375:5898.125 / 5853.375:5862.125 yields 0.83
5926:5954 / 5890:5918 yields 1.08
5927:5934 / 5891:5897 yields 1.28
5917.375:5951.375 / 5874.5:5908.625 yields 1.13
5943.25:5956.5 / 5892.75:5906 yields 1.13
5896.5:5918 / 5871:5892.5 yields 1.06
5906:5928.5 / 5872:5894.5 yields 1.14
